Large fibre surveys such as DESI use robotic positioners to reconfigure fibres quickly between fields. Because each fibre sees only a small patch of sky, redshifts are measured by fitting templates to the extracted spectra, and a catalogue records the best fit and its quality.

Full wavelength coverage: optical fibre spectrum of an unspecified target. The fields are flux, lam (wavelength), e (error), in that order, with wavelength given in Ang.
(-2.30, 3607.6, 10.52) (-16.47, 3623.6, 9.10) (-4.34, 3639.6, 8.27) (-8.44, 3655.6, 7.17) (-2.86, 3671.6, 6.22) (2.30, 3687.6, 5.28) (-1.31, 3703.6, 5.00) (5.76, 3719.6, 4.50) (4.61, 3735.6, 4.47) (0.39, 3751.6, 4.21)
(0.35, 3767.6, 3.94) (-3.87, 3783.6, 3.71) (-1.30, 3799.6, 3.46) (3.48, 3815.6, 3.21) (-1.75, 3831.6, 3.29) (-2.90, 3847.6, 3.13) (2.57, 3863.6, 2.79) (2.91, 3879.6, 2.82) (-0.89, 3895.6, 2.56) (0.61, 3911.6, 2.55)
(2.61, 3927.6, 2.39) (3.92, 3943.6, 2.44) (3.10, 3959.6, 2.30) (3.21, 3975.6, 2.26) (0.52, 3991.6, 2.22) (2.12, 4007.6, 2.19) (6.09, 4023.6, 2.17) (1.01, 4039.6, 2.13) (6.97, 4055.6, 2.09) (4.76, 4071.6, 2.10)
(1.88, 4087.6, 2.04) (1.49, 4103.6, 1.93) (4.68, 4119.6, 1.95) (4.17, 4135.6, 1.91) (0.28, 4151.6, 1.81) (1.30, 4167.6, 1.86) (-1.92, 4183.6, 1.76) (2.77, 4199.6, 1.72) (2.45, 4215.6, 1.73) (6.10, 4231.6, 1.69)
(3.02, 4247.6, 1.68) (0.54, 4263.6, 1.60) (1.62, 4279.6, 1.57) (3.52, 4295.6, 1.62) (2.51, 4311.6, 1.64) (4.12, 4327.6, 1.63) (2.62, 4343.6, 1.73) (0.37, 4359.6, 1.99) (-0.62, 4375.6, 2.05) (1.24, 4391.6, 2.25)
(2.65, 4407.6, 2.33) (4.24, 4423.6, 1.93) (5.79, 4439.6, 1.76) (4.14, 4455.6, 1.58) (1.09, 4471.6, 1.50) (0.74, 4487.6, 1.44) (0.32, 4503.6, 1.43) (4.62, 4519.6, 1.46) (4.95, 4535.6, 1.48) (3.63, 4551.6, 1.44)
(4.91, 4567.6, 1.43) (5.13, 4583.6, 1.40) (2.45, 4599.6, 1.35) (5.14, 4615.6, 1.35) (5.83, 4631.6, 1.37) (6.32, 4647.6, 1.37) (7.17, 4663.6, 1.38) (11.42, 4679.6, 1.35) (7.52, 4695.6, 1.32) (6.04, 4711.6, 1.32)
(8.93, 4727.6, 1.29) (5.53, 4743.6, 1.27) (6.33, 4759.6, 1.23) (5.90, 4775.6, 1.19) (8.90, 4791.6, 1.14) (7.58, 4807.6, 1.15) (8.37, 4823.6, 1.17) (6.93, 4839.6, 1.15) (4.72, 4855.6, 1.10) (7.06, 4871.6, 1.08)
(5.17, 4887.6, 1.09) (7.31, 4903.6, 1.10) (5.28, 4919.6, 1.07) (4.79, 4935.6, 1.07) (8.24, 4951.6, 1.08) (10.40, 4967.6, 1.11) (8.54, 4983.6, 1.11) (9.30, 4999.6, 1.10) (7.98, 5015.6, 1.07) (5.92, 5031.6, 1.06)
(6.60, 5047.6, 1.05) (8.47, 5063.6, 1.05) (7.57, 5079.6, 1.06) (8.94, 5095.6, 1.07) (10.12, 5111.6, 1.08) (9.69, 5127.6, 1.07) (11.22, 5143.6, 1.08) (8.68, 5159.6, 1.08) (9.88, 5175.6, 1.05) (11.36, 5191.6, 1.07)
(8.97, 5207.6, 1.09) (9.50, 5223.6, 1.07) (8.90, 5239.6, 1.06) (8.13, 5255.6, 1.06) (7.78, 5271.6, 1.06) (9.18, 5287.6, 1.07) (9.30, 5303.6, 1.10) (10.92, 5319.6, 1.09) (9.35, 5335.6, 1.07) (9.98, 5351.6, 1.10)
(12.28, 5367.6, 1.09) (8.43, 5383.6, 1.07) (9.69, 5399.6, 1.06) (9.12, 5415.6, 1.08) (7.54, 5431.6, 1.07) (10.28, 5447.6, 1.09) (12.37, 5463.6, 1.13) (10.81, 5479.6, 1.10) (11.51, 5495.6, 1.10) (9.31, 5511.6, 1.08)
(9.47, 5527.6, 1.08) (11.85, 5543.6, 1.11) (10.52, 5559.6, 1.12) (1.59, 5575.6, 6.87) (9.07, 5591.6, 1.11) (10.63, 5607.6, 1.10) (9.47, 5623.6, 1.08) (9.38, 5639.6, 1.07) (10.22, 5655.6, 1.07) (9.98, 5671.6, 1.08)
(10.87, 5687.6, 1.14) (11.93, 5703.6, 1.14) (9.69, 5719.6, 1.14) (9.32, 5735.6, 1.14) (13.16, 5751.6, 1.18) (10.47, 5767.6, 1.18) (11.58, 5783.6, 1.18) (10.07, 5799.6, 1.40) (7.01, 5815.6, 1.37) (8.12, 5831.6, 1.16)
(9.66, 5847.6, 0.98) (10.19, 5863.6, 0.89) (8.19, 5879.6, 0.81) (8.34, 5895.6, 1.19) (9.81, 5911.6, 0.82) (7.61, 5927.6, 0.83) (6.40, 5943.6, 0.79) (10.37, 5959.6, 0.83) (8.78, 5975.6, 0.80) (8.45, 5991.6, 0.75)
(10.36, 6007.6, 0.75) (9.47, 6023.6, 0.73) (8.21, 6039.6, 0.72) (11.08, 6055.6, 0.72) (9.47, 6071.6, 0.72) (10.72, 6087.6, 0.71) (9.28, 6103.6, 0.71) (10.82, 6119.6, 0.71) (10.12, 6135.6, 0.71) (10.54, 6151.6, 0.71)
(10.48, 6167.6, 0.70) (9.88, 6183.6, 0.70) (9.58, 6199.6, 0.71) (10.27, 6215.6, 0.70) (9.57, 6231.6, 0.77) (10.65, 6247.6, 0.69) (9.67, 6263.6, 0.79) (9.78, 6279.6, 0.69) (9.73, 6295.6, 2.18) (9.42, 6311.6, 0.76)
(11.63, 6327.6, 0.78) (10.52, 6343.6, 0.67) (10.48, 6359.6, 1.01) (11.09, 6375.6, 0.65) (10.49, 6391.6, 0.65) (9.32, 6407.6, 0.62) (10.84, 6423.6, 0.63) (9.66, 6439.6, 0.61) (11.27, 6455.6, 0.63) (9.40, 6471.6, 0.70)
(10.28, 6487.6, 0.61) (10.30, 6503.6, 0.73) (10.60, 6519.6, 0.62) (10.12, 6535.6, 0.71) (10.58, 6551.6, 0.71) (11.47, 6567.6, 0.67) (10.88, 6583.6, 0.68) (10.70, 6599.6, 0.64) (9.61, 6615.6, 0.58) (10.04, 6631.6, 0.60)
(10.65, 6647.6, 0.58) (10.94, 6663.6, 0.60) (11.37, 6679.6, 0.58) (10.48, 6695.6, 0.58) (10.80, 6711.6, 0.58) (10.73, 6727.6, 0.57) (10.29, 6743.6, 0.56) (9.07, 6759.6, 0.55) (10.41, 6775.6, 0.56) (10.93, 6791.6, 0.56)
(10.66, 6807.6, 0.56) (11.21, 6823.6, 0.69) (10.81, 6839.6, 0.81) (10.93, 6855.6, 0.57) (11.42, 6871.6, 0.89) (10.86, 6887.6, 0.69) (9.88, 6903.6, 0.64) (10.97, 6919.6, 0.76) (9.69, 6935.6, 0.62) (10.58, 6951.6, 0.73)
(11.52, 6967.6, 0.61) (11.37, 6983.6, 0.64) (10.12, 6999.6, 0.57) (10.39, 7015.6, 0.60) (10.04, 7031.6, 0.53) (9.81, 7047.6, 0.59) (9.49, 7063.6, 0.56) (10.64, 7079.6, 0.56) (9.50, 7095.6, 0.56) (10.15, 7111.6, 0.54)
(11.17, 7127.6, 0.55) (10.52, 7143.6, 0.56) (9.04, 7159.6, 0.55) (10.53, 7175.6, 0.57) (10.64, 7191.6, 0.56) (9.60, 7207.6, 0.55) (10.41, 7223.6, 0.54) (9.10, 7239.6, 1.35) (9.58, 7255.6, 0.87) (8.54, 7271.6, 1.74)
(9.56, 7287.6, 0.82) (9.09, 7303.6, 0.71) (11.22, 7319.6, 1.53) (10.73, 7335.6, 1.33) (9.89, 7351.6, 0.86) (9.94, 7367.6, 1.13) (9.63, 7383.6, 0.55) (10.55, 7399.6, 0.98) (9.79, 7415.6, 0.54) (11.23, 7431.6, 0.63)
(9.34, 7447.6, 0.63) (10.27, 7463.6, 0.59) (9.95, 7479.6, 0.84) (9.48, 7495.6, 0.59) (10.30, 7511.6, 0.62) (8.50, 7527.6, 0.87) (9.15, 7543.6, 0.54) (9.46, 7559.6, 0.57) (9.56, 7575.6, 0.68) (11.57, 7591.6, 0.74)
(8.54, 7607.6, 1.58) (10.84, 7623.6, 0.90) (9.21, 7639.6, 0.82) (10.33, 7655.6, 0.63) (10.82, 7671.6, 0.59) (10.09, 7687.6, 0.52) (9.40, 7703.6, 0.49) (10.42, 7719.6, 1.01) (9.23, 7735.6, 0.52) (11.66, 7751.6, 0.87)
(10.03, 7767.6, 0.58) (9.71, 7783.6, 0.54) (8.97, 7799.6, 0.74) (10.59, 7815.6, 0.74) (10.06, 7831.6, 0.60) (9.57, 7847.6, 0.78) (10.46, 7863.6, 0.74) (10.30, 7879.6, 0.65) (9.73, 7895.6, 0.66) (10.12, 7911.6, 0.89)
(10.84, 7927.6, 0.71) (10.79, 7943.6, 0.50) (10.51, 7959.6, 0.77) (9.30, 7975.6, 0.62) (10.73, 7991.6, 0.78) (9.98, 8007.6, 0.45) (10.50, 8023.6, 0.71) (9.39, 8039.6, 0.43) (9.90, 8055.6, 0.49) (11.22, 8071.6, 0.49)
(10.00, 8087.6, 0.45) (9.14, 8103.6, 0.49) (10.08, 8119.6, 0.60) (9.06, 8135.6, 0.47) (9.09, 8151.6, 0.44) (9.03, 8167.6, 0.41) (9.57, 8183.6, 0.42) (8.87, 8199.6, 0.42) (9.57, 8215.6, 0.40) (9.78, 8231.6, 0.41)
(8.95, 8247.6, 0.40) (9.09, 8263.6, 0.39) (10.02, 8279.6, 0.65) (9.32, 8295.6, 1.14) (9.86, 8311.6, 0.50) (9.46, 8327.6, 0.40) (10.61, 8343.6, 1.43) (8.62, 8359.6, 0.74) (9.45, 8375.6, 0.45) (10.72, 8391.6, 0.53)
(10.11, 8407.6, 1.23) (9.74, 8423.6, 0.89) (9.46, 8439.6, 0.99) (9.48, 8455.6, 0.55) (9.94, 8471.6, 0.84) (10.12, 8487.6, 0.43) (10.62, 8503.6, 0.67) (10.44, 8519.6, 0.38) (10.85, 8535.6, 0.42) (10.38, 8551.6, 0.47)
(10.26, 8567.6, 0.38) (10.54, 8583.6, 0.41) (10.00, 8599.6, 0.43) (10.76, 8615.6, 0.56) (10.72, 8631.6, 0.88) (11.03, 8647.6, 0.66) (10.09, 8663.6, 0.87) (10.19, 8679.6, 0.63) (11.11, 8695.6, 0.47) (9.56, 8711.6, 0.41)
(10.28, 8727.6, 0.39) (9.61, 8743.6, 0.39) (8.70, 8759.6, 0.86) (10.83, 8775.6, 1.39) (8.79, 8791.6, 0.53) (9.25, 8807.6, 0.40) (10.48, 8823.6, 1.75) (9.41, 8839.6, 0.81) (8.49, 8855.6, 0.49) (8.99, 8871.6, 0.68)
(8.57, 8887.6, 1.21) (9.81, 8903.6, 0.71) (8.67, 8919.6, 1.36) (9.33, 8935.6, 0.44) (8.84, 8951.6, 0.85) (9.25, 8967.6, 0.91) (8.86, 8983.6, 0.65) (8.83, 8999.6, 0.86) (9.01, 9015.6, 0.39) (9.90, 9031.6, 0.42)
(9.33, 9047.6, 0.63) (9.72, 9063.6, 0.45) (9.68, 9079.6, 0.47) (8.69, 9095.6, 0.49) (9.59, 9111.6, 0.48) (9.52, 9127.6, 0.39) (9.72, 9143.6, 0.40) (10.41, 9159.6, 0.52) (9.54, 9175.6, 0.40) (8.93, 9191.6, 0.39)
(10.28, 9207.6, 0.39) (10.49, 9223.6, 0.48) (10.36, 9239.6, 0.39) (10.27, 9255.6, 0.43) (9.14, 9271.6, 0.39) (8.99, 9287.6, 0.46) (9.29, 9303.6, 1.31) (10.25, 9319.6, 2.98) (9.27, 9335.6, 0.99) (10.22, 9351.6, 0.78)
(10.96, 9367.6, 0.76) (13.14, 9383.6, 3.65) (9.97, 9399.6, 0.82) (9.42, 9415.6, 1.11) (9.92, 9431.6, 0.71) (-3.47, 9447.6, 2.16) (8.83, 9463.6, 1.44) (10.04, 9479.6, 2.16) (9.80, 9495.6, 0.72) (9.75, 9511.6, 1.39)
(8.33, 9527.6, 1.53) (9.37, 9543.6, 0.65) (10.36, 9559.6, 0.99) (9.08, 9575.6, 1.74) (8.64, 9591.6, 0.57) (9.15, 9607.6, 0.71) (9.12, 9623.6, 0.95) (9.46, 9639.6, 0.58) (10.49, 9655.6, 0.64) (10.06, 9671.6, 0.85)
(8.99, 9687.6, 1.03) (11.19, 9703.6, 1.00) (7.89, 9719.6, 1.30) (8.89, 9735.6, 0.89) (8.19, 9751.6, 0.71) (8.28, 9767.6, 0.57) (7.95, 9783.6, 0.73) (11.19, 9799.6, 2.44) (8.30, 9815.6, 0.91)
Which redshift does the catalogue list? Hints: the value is 0.147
